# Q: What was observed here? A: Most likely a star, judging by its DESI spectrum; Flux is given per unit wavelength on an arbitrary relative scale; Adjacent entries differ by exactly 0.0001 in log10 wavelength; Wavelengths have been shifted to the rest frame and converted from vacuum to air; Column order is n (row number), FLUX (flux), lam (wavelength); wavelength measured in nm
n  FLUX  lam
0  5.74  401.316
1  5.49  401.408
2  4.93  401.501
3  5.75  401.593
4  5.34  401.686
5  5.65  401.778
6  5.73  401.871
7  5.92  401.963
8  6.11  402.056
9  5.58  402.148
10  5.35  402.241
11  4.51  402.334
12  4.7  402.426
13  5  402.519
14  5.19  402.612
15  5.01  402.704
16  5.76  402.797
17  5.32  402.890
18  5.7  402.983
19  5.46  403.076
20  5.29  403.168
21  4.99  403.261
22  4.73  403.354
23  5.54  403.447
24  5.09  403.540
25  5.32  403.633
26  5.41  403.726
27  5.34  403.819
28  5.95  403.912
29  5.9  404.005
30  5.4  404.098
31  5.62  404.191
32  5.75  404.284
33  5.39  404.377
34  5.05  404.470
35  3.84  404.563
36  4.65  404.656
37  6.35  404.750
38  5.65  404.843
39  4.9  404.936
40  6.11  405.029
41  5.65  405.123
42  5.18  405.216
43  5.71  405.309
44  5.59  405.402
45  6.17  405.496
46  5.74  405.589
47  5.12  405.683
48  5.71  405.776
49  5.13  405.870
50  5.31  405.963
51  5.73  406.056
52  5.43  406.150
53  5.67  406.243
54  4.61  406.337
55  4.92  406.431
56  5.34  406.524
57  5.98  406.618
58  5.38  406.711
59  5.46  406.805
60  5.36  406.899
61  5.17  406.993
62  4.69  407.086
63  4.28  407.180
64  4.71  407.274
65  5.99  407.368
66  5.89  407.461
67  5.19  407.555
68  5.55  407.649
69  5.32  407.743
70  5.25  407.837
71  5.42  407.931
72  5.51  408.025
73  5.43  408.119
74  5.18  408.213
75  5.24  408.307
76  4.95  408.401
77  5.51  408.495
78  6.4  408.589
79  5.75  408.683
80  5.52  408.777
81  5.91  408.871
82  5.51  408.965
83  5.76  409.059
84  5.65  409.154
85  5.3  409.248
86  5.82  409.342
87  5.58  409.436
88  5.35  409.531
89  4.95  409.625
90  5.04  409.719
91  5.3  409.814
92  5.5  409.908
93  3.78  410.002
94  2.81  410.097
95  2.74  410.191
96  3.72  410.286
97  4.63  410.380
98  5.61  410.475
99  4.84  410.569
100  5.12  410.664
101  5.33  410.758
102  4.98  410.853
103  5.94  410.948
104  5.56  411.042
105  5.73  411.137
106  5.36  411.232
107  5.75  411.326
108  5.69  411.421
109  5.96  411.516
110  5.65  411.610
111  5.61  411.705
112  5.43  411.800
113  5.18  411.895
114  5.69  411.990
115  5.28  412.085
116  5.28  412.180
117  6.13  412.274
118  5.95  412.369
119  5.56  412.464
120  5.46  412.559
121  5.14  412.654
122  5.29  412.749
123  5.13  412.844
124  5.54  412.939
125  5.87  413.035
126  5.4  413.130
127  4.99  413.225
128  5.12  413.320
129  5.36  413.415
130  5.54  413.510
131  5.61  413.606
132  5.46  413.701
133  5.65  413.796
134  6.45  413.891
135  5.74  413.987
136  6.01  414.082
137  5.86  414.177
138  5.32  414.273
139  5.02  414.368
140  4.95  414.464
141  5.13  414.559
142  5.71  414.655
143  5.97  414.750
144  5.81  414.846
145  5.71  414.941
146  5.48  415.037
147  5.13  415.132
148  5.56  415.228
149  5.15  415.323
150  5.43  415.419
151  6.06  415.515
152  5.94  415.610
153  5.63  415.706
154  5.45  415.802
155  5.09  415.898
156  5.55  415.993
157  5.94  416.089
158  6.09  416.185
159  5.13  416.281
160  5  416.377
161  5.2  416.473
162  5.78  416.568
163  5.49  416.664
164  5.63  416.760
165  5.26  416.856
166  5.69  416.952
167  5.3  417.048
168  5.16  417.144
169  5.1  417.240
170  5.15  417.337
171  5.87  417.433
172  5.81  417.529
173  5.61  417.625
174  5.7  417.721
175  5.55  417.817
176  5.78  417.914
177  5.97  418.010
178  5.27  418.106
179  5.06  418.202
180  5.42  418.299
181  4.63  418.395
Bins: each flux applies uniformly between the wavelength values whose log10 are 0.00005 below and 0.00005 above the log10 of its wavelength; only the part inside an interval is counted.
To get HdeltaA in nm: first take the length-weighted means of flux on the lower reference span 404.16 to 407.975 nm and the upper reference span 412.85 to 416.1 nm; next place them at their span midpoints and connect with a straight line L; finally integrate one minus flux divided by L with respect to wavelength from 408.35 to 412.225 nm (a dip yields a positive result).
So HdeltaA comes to 0.14 nm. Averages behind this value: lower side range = 5.36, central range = 5.26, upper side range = 5.54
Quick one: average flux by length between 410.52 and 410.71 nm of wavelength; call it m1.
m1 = 4.99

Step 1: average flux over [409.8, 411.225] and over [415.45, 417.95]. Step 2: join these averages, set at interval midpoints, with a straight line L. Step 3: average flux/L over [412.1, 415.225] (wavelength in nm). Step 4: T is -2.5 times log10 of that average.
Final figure -0.074 mag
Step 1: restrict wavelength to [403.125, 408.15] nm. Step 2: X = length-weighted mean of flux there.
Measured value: 5.37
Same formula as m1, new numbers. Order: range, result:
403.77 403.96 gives 5.64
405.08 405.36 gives 5.53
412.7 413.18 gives 5.44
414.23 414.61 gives 5.1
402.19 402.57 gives 4.89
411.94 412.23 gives 5.43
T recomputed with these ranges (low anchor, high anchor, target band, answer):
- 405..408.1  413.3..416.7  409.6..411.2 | 0.141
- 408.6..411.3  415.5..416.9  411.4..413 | -0.050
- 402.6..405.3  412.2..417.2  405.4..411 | 0.038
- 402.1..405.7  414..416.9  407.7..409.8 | -0.008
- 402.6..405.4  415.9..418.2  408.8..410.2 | 0.075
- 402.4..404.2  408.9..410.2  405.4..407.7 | -0.039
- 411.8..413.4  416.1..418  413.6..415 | -0.032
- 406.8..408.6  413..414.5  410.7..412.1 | -0.021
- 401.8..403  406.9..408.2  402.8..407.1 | -0.016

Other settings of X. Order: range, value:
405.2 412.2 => 5.3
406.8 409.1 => 5.4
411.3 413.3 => 5.51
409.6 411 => 4.69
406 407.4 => 5.24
